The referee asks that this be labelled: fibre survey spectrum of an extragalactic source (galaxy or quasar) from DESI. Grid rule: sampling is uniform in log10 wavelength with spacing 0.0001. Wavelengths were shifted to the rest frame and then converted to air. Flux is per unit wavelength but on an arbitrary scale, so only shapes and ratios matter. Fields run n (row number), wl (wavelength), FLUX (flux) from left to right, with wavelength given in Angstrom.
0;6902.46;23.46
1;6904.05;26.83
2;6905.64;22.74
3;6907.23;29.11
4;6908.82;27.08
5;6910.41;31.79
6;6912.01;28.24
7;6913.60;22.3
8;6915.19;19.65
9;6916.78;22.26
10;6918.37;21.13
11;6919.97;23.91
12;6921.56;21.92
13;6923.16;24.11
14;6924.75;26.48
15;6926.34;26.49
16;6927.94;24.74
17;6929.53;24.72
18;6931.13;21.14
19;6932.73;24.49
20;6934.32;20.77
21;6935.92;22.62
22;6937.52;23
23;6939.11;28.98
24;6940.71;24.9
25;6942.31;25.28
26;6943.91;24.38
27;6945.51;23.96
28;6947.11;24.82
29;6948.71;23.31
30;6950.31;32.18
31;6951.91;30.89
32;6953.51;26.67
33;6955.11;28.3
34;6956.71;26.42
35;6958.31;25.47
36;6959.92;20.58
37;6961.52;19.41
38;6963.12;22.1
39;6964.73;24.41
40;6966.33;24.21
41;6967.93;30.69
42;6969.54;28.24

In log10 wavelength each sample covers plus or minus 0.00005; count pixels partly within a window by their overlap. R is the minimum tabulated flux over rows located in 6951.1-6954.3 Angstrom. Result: 26.67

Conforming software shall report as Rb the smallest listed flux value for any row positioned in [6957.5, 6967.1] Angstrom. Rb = 19.41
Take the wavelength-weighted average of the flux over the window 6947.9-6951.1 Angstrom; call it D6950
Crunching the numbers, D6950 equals 27.7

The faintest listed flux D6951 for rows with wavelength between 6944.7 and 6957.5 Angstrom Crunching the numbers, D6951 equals 23.31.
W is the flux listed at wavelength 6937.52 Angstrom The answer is 23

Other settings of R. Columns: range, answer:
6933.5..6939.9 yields 20.77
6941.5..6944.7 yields 24.38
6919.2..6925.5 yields 21.92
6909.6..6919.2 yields 19.65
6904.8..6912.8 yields 22.74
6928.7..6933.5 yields 21.14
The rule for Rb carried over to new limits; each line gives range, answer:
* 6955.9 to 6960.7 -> 20.58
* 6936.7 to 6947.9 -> 23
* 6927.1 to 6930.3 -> 24.72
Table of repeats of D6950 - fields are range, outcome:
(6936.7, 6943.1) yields 25.5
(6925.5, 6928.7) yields 25.6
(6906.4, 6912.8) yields 29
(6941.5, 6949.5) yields 24.3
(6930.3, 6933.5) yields 22.8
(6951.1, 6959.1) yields 27.6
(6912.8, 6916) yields 21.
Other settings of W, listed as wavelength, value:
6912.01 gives 28.24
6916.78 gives 22.26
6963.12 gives 22.1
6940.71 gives 24.9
